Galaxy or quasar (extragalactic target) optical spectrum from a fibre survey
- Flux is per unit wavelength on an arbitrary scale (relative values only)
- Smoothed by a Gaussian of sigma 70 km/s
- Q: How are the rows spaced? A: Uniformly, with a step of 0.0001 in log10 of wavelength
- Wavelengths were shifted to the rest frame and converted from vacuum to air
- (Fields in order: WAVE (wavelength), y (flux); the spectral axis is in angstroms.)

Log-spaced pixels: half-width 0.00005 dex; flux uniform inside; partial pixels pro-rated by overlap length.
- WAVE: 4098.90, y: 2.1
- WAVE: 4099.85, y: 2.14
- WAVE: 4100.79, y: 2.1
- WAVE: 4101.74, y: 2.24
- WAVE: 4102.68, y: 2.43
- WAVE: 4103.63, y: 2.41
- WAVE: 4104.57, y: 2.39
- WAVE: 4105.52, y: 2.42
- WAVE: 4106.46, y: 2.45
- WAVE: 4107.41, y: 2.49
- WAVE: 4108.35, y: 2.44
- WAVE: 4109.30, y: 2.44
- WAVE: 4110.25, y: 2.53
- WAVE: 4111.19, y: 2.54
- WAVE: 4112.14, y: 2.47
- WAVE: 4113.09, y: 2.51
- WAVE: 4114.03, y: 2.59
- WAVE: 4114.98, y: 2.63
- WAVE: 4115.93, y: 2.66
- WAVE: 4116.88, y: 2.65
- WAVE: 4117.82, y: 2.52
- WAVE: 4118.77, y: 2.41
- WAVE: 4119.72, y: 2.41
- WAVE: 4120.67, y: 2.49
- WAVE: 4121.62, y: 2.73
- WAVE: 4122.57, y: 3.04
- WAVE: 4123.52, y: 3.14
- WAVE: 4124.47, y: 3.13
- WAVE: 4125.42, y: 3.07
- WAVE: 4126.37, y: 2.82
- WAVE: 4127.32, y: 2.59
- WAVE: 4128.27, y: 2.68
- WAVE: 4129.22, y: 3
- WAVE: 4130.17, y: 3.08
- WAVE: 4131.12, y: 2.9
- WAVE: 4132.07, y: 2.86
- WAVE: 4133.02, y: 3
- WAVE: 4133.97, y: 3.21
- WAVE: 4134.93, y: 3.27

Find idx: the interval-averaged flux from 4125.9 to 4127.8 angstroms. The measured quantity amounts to 2.71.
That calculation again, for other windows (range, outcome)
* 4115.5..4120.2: 2.53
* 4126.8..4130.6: 2.84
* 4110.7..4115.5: 2.55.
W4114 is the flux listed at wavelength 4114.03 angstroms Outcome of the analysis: 2.59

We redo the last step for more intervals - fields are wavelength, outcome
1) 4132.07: 2.86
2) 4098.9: 2.1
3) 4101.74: 2.24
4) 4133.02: 3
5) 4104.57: 2.39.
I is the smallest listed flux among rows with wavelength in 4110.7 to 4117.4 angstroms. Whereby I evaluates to 2.47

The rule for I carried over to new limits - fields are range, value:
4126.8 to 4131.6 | 2.59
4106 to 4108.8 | 2.44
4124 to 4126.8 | 2.82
